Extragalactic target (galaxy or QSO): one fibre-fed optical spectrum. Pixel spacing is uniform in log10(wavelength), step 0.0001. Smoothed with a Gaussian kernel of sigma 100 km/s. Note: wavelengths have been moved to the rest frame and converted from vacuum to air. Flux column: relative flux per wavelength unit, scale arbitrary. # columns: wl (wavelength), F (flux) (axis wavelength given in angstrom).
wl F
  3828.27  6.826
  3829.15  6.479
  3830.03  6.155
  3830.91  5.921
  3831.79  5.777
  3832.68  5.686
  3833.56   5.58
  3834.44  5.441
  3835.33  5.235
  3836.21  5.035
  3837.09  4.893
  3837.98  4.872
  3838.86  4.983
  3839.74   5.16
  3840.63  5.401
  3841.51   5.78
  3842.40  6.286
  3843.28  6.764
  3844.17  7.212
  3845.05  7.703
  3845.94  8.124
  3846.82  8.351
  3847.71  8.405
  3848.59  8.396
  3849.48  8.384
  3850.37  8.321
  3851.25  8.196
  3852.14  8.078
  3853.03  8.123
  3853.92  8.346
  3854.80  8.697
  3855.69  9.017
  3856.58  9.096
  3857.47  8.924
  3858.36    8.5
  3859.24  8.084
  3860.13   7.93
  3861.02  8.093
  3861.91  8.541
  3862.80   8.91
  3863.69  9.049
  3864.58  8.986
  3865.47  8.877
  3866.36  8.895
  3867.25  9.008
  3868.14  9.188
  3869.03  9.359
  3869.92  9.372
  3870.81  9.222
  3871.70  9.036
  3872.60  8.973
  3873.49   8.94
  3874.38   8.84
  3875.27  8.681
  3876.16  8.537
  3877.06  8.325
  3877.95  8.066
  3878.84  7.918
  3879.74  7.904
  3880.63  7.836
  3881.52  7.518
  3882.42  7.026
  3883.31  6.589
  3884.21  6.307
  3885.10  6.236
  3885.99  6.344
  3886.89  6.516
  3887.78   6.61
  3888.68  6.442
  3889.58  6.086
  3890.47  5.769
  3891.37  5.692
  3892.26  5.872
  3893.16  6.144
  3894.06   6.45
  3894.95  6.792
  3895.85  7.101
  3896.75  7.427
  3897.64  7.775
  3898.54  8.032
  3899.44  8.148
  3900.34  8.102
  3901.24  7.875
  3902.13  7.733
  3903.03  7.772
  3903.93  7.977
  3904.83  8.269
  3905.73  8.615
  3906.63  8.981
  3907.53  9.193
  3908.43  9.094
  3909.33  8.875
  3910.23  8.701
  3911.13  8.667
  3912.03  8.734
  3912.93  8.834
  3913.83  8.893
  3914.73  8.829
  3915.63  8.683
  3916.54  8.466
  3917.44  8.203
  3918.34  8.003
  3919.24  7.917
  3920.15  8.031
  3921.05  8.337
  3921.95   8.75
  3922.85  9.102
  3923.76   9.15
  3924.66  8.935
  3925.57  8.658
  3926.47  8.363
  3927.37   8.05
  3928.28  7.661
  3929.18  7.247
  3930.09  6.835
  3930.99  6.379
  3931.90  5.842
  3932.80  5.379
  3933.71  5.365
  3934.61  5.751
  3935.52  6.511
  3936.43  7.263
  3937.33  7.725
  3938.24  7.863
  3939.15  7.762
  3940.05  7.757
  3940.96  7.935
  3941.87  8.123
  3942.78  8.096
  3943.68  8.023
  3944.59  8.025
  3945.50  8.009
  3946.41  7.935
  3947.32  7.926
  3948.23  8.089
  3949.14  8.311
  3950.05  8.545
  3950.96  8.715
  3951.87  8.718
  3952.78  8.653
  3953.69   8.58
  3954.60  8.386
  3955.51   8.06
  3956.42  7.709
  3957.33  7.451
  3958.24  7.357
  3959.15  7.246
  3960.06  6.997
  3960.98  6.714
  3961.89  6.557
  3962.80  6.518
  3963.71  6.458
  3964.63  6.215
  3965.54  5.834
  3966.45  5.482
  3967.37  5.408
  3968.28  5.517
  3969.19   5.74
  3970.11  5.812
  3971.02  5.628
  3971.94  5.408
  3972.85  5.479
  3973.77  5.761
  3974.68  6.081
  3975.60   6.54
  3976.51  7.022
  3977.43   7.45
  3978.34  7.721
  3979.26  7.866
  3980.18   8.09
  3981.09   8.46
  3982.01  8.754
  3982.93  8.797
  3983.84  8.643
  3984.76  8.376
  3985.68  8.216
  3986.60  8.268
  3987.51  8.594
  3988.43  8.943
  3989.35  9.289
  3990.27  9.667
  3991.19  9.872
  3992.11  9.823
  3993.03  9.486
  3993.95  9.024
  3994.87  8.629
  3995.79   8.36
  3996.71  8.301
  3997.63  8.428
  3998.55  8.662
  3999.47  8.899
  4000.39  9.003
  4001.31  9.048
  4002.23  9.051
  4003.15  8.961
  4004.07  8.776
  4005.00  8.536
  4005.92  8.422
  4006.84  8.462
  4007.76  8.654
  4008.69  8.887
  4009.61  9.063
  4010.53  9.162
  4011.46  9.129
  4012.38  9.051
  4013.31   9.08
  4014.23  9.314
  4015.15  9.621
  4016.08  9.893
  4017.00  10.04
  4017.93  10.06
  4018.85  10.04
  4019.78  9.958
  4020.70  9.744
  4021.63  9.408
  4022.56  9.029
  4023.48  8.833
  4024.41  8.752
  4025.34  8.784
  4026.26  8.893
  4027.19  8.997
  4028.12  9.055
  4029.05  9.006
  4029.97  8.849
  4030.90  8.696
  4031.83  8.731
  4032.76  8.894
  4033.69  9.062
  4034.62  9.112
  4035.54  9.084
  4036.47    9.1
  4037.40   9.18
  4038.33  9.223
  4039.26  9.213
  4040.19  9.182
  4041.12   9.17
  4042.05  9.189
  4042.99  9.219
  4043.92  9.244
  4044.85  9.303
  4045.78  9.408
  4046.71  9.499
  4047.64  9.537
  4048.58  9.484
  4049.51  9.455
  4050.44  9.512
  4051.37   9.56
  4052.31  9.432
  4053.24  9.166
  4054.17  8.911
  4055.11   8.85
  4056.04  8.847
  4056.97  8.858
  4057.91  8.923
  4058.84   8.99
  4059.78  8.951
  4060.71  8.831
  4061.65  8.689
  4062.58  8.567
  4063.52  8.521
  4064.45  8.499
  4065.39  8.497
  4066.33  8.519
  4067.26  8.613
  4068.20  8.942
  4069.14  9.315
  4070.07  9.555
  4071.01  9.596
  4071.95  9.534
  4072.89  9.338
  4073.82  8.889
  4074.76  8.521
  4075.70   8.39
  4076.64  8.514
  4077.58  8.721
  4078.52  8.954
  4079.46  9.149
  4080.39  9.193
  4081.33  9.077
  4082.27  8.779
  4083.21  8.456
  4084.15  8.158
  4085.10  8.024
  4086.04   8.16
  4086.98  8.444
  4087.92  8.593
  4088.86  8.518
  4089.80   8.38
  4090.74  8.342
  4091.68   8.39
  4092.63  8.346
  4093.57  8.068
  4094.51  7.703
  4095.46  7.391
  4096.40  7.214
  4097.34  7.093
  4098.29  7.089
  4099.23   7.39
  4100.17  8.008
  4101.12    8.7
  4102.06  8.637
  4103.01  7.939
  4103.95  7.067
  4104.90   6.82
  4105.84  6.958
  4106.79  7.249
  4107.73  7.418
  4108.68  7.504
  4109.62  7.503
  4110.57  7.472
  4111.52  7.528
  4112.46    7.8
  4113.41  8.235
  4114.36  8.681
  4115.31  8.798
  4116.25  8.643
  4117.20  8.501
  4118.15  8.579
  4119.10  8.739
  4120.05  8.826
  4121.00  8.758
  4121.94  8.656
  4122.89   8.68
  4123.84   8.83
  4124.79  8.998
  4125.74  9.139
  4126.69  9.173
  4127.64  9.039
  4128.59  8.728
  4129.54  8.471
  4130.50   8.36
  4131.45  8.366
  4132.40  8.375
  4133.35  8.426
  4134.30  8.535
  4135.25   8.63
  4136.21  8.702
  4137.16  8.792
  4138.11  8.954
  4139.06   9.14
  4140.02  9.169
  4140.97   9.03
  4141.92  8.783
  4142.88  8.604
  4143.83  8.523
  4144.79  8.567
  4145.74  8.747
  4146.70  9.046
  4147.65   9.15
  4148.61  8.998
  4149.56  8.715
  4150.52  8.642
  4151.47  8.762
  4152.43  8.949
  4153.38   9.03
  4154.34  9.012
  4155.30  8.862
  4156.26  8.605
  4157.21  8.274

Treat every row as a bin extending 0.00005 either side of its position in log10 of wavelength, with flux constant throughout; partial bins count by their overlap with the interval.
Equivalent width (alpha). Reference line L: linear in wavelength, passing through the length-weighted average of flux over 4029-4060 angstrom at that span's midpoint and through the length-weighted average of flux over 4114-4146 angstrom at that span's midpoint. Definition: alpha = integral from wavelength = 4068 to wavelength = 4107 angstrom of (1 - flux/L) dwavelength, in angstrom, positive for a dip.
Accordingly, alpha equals 2.7 angstrom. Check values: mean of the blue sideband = 9.15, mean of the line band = 8.32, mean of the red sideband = 8.73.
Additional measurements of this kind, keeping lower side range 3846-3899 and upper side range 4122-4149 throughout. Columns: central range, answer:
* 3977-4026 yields -3.43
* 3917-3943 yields 1.61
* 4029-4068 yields -2.47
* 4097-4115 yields 2.14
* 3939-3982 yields 5.05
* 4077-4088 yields -0.04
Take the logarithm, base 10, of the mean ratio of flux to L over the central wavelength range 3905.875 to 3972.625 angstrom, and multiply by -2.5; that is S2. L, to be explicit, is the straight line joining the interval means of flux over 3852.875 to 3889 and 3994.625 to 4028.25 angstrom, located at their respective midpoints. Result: 0.13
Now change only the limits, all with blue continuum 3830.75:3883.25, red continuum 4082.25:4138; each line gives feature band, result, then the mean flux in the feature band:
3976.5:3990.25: -0.054 mag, 8.38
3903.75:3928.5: -0.098 mag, 8.58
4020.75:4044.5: -0.124 mag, 9.05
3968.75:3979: 0.258 mag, 6.27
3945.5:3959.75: -0.025 mag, 8.1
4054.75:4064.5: -0.086 mag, 8.79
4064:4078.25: -0.096 mag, 8.89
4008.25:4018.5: -0.171 mag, 9.41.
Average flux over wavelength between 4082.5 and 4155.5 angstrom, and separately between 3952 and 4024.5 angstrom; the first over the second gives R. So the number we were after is 1.0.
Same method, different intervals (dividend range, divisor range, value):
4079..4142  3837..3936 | 1.07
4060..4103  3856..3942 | 1.07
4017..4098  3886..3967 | 1.16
